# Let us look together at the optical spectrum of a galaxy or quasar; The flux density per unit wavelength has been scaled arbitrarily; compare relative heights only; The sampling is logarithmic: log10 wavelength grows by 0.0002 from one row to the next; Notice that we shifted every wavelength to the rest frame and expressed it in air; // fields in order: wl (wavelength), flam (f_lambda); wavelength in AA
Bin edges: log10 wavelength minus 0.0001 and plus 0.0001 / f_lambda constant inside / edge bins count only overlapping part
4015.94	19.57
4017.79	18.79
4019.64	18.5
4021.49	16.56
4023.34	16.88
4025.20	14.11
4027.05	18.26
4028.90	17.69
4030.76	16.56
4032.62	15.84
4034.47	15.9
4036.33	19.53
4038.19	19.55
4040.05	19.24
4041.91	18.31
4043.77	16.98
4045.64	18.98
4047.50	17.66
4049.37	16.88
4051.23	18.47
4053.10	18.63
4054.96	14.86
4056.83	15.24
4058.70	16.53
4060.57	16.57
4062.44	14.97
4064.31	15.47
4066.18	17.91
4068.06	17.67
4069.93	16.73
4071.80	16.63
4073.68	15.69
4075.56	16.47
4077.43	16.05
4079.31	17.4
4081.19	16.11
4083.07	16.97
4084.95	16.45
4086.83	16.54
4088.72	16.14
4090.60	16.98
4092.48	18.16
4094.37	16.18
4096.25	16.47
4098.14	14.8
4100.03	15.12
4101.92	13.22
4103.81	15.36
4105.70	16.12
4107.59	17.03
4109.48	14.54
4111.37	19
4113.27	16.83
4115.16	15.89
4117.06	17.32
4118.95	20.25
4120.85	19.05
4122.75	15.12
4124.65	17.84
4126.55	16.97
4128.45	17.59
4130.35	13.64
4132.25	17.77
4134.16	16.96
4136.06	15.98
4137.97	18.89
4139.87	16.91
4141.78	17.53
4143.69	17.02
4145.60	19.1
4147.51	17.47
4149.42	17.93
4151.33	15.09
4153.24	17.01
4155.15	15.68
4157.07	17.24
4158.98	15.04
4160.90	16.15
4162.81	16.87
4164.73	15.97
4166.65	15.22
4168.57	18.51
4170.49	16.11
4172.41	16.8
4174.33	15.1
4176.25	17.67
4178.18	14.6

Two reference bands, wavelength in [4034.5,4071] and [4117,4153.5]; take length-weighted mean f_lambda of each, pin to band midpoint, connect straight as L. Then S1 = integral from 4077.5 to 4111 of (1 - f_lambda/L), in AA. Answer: 2.3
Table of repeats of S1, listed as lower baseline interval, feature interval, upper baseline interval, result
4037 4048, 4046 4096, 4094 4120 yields 2.38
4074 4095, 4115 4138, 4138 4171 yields -0.54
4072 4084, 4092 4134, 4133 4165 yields 0.31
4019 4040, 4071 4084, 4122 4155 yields 0.51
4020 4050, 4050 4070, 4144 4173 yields 0.77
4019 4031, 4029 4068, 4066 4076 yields -0.86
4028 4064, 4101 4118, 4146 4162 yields 0.70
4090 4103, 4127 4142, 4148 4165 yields -0.66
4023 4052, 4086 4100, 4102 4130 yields 0.57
